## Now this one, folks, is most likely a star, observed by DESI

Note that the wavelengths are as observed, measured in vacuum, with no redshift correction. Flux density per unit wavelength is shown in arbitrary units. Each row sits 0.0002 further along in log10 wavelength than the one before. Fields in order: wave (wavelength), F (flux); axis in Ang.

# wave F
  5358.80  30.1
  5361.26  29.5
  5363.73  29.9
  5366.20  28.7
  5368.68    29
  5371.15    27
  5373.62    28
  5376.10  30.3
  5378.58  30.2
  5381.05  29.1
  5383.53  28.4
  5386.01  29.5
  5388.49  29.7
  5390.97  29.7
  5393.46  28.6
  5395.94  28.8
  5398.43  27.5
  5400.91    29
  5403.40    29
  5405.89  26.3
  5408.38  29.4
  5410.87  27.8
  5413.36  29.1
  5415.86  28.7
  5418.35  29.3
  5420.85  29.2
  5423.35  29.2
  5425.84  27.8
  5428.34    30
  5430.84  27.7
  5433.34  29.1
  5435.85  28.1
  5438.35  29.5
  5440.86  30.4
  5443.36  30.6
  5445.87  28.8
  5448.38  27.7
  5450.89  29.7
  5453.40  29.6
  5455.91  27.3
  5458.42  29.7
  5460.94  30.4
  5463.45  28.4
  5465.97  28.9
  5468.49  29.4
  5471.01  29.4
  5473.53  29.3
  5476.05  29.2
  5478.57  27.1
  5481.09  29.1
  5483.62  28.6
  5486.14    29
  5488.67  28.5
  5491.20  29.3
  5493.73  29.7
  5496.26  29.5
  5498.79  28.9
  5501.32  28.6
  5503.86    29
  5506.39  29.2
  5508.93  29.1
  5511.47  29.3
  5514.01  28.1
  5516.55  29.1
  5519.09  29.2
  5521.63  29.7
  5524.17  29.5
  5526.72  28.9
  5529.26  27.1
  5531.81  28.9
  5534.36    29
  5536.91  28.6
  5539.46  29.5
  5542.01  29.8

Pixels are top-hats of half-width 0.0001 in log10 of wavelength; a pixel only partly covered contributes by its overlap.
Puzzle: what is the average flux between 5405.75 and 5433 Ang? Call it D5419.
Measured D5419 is 28.7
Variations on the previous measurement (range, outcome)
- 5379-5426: 28.8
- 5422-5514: 29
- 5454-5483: 28.9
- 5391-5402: 28.6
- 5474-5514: 28.9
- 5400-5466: 28.9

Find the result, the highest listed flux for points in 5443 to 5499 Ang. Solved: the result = 30.6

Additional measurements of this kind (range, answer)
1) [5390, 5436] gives 30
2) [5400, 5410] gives 29.4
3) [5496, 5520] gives 29.5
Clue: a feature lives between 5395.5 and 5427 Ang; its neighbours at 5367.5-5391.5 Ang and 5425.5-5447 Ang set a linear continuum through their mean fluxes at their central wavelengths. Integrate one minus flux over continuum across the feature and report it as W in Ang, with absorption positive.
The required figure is 0.6 Ang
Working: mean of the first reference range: 29.1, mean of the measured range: 28.5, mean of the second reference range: 29.2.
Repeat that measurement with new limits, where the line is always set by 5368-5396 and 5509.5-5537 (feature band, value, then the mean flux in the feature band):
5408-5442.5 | 0.0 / 29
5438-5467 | -0.3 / 29.2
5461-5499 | -0.1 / 29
